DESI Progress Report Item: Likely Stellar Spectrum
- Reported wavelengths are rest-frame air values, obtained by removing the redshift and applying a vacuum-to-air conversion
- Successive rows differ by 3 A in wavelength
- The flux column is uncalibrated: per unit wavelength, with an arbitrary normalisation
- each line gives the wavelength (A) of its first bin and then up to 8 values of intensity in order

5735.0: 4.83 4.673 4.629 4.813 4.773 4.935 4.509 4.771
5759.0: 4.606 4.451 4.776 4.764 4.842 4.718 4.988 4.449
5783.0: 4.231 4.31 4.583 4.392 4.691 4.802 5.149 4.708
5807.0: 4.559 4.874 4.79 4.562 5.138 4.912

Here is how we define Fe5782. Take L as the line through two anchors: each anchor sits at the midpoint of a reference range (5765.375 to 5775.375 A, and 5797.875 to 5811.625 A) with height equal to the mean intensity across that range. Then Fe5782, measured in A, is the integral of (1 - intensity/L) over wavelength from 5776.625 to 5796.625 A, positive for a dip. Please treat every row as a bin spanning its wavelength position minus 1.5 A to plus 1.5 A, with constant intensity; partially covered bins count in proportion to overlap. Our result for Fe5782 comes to 1.3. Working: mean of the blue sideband 4.78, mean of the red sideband 4.82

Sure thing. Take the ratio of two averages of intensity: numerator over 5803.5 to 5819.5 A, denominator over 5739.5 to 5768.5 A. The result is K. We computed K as 1.0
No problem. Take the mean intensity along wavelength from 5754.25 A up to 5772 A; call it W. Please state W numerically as 4.69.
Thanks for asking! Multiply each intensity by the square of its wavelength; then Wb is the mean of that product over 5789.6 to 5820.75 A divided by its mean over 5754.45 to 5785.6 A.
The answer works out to 1.04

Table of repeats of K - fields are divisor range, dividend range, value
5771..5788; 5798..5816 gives 1.05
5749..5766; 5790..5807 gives 1.01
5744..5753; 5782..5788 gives 0.90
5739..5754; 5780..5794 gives 0.93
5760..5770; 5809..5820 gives 1.03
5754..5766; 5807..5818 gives 1.02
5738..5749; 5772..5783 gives 0.98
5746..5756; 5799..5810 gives 1.02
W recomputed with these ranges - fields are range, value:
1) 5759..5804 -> 4.65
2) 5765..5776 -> 4.78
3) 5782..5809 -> 4.61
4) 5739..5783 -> 4.7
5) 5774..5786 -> 4.55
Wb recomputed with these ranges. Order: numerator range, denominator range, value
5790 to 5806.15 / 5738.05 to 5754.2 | 1.02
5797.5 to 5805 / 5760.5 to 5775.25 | 1.05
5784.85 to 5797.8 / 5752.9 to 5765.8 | 0.99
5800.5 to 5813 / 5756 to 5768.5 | 1.05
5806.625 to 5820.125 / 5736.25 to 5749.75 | 1.04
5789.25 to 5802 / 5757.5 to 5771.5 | 1.02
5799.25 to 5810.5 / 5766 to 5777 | 1.01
